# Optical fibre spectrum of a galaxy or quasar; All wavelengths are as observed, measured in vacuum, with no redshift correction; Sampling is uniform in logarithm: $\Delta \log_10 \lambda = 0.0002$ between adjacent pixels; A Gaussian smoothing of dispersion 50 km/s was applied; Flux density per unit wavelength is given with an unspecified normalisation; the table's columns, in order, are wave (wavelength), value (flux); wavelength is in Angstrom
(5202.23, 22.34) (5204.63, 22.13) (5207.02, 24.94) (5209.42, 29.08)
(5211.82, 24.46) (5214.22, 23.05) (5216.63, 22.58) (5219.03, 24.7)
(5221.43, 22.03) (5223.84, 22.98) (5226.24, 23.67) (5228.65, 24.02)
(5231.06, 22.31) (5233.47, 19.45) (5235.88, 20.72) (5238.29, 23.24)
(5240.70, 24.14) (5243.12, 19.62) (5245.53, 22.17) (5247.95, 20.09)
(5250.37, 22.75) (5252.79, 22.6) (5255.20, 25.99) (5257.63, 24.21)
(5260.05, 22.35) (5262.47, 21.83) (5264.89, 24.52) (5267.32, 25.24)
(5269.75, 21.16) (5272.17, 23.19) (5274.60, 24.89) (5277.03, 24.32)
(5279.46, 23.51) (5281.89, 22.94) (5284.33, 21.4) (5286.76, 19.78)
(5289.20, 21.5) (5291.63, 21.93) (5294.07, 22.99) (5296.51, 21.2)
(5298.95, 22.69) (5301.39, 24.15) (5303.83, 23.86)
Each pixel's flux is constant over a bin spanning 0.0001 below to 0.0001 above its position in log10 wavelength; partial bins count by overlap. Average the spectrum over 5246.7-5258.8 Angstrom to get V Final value 23.1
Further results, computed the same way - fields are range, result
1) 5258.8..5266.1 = 22.9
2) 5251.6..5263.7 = 23.4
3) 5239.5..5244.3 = 21.9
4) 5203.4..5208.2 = 23.5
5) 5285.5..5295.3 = 21.6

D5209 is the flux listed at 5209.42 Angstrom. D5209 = 29.08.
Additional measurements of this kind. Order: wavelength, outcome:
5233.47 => 19.45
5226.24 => 23.67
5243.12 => 19.62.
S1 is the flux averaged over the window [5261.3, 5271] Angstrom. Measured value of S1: 23.2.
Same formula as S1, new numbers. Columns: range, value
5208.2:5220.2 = 24.8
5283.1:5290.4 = 20.9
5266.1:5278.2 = 23.8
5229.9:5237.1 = 20.8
